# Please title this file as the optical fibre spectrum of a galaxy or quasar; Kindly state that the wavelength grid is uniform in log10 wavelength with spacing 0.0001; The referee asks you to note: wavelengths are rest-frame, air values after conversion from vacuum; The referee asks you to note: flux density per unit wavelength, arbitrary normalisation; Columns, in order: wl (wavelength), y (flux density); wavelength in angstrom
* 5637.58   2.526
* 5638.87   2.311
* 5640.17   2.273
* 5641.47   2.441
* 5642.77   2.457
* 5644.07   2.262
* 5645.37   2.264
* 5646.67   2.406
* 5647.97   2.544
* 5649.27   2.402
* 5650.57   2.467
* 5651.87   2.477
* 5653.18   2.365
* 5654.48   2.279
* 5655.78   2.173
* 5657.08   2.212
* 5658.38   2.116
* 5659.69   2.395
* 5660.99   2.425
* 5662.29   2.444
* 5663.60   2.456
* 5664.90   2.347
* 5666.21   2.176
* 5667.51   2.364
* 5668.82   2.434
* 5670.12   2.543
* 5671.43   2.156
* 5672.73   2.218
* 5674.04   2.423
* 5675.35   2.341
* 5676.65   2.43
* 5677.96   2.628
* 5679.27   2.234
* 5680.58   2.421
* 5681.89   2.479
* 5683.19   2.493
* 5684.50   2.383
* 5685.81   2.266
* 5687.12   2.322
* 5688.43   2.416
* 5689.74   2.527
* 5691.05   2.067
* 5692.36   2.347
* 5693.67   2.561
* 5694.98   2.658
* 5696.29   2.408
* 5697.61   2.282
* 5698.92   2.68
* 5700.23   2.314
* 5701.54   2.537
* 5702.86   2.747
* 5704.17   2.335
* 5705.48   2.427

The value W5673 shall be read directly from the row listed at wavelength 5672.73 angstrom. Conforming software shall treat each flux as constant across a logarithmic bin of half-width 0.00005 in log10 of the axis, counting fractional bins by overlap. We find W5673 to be 2.218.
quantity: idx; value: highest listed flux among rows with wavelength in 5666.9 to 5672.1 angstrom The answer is 2.543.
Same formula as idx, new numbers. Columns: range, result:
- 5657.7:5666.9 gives 2.456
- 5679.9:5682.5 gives 2.479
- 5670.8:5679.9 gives 2.628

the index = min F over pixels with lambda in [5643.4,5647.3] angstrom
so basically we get 2.262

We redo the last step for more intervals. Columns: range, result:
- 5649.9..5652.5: 2.467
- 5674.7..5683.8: 2.234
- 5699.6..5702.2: 2.314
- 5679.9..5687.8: 2.266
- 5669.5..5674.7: 2.156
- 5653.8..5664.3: 2.116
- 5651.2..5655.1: 2.279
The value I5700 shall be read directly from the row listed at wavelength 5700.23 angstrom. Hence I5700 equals 2.314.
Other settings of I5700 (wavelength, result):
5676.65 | 2.43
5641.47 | 2.441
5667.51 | 2.364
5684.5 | 2.383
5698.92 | 2.68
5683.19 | 2.493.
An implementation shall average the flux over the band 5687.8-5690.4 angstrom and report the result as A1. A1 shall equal 2.47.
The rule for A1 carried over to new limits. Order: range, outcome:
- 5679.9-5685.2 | 2.44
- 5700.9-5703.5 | 2.63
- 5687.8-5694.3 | 2.38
